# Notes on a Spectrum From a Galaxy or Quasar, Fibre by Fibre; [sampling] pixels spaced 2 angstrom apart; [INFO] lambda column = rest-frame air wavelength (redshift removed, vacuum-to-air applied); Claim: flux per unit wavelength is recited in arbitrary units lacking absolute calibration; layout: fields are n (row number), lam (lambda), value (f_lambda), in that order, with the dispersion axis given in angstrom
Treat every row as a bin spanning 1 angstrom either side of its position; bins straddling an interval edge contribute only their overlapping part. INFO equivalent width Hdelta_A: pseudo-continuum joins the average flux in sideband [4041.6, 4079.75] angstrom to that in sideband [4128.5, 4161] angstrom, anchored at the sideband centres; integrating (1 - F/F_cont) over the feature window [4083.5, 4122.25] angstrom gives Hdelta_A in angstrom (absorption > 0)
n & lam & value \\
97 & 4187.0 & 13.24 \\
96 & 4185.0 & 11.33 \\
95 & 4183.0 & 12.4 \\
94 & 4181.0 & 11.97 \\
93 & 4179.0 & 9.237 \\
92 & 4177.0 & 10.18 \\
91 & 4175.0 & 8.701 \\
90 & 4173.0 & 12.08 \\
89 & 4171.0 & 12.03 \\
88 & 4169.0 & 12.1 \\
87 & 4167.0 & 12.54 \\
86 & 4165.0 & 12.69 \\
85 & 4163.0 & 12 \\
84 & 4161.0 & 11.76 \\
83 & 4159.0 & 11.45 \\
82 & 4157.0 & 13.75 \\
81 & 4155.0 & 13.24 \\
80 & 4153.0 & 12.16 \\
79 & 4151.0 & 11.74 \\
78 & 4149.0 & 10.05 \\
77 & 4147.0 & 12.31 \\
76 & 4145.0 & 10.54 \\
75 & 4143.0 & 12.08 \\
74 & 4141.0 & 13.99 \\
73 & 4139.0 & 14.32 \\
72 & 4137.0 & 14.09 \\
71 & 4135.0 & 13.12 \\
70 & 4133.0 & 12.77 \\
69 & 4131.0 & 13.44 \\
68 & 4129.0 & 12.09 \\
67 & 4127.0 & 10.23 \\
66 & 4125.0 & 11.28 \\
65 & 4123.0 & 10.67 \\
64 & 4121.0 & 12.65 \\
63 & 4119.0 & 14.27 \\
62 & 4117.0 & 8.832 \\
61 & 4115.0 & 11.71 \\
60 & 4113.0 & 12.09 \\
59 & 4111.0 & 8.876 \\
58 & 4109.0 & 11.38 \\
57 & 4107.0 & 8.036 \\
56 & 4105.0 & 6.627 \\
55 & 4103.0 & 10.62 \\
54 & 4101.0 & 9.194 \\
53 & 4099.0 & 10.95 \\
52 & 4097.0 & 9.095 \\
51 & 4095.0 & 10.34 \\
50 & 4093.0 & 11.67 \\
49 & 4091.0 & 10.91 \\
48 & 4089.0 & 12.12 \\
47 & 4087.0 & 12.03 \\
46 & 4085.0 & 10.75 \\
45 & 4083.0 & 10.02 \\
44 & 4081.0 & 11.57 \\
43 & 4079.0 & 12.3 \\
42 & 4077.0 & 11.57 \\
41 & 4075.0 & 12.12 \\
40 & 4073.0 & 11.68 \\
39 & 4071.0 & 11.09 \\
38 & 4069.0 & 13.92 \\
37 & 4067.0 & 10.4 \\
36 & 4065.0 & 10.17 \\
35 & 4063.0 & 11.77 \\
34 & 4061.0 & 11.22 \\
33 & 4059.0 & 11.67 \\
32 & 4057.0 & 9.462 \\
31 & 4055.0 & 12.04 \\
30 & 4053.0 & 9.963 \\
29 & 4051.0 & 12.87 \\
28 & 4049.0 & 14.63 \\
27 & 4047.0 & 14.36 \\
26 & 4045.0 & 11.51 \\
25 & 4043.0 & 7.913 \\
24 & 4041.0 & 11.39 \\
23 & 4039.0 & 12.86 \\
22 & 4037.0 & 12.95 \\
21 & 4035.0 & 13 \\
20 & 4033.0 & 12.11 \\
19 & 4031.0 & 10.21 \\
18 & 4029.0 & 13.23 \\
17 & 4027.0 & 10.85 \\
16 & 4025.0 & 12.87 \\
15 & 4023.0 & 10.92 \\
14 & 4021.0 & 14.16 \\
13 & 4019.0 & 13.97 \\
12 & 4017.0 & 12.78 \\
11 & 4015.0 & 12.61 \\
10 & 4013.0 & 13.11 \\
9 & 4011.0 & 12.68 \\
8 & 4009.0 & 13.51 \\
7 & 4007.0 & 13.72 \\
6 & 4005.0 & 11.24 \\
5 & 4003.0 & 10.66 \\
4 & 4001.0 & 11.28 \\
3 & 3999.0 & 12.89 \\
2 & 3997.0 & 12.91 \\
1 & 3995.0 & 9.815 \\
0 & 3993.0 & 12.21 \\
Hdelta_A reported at 4.7 angstrom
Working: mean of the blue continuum 11.6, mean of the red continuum 12.6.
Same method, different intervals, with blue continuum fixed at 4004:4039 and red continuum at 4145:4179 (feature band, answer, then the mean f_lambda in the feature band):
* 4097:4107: 2.39 angstrom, 9.19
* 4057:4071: 1.10 angstrom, 11.3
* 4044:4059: 0.38 angstrom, 12.1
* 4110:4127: 1.04 angstrom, 11.2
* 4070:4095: 1.55 angstrom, 11.4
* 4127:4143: -1.70 angstrom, 13.1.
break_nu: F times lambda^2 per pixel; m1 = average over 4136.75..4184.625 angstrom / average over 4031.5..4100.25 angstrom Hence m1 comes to 1.08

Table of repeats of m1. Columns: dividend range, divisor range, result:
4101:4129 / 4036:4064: 0.93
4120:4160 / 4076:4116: 1.19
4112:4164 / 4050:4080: 1.10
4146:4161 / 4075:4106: 1.16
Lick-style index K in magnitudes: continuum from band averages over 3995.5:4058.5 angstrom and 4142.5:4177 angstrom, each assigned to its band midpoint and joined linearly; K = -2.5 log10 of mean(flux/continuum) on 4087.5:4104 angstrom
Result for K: 0.13 mag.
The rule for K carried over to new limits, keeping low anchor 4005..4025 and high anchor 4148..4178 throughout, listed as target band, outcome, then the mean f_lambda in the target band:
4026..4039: 0.060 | 12.1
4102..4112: 0.319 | 9.11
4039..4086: 0.094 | 11.5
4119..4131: 0.025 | 11.8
